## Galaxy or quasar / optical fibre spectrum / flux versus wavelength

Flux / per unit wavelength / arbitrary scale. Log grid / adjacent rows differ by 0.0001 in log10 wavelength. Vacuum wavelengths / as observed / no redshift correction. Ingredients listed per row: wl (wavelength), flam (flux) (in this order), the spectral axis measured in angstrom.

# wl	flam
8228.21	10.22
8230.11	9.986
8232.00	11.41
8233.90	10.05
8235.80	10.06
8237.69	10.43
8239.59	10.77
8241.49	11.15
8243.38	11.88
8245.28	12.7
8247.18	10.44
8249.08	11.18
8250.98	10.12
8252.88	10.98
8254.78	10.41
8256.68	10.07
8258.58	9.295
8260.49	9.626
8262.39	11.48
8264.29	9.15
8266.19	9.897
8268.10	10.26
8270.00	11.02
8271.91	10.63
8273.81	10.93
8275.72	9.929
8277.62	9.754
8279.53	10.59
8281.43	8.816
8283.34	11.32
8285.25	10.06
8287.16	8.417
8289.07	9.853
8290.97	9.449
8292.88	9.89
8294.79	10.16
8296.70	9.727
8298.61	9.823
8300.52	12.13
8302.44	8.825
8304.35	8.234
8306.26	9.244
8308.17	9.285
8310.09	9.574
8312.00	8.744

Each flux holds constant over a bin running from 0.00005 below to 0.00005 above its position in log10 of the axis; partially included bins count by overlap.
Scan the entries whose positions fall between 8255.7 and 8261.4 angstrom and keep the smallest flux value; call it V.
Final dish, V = 9.295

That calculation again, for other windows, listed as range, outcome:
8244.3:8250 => 10.44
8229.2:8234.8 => 9.986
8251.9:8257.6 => 10.07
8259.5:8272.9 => 9.15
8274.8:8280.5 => 9.754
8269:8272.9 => 10.63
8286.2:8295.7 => 8.417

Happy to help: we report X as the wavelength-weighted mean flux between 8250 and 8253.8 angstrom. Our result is 10.6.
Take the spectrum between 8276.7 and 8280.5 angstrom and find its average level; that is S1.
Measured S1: 10.2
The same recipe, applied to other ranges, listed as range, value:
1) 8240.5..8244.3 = 11.5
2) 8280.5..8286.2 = 10.1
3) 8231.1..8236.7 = 10.5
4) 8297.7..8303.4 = 10.3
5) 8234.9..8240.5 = 10.4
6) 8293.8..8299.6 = 9.92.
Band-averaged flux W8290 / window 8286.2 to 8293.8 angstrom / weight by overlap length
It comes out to 9.41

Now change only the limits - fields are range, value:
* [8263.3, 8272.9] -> 10.2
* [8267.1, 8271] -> 10.6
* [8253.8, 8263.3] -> 10.2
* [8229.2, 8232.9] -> 10.7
